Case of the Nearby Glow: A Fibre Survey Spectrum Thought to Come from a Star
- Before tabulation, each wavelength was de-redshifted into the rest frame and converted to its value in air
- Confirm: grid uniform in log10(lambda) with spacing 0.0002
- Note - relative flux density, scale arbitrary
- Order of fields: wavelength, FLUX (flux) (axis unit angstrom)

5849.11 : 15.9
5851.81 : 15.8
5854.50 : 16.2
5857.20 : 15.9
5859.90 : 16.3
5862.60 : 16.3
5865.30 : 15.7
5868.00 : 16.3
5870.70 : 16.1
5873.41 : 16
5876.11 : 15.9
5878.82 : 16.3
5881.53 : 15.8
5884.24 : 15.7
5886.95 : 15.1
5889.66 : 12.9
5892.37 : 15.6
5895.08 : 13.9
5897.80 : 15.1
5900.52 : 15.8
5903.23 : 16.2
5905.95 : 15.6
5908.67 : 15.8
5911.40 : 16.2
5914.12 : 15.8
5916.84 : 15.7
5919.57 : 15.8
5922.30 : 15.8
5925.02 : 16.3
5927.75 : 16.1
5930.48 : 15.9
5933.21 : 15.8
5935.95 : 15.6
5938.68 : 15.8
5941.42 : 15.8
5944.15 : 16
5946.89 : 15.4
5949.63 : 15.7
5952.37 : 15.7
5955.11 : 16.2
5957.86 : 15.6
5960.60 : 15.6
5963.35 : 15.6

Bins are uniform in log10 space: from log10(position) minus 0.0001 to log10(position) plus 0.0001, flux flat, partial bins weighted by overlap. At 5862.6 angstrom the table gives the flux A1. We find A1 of 16.3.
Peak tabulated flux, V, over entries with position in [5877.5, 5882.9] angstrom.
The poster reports 16.3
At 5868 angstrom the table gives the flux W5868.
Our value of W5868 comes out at 16.3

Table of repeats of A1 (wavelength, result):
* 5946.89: 15.4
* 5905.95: 15.6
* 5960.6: 15.6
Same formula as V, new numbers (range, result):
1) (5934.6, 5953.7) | 16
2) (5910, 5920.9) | 16.2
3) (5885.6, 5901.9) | 15.8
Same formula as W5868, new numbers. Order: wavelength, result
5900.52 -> 15.8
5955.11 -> 16.2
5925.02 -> 16.3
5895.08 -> 13.9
